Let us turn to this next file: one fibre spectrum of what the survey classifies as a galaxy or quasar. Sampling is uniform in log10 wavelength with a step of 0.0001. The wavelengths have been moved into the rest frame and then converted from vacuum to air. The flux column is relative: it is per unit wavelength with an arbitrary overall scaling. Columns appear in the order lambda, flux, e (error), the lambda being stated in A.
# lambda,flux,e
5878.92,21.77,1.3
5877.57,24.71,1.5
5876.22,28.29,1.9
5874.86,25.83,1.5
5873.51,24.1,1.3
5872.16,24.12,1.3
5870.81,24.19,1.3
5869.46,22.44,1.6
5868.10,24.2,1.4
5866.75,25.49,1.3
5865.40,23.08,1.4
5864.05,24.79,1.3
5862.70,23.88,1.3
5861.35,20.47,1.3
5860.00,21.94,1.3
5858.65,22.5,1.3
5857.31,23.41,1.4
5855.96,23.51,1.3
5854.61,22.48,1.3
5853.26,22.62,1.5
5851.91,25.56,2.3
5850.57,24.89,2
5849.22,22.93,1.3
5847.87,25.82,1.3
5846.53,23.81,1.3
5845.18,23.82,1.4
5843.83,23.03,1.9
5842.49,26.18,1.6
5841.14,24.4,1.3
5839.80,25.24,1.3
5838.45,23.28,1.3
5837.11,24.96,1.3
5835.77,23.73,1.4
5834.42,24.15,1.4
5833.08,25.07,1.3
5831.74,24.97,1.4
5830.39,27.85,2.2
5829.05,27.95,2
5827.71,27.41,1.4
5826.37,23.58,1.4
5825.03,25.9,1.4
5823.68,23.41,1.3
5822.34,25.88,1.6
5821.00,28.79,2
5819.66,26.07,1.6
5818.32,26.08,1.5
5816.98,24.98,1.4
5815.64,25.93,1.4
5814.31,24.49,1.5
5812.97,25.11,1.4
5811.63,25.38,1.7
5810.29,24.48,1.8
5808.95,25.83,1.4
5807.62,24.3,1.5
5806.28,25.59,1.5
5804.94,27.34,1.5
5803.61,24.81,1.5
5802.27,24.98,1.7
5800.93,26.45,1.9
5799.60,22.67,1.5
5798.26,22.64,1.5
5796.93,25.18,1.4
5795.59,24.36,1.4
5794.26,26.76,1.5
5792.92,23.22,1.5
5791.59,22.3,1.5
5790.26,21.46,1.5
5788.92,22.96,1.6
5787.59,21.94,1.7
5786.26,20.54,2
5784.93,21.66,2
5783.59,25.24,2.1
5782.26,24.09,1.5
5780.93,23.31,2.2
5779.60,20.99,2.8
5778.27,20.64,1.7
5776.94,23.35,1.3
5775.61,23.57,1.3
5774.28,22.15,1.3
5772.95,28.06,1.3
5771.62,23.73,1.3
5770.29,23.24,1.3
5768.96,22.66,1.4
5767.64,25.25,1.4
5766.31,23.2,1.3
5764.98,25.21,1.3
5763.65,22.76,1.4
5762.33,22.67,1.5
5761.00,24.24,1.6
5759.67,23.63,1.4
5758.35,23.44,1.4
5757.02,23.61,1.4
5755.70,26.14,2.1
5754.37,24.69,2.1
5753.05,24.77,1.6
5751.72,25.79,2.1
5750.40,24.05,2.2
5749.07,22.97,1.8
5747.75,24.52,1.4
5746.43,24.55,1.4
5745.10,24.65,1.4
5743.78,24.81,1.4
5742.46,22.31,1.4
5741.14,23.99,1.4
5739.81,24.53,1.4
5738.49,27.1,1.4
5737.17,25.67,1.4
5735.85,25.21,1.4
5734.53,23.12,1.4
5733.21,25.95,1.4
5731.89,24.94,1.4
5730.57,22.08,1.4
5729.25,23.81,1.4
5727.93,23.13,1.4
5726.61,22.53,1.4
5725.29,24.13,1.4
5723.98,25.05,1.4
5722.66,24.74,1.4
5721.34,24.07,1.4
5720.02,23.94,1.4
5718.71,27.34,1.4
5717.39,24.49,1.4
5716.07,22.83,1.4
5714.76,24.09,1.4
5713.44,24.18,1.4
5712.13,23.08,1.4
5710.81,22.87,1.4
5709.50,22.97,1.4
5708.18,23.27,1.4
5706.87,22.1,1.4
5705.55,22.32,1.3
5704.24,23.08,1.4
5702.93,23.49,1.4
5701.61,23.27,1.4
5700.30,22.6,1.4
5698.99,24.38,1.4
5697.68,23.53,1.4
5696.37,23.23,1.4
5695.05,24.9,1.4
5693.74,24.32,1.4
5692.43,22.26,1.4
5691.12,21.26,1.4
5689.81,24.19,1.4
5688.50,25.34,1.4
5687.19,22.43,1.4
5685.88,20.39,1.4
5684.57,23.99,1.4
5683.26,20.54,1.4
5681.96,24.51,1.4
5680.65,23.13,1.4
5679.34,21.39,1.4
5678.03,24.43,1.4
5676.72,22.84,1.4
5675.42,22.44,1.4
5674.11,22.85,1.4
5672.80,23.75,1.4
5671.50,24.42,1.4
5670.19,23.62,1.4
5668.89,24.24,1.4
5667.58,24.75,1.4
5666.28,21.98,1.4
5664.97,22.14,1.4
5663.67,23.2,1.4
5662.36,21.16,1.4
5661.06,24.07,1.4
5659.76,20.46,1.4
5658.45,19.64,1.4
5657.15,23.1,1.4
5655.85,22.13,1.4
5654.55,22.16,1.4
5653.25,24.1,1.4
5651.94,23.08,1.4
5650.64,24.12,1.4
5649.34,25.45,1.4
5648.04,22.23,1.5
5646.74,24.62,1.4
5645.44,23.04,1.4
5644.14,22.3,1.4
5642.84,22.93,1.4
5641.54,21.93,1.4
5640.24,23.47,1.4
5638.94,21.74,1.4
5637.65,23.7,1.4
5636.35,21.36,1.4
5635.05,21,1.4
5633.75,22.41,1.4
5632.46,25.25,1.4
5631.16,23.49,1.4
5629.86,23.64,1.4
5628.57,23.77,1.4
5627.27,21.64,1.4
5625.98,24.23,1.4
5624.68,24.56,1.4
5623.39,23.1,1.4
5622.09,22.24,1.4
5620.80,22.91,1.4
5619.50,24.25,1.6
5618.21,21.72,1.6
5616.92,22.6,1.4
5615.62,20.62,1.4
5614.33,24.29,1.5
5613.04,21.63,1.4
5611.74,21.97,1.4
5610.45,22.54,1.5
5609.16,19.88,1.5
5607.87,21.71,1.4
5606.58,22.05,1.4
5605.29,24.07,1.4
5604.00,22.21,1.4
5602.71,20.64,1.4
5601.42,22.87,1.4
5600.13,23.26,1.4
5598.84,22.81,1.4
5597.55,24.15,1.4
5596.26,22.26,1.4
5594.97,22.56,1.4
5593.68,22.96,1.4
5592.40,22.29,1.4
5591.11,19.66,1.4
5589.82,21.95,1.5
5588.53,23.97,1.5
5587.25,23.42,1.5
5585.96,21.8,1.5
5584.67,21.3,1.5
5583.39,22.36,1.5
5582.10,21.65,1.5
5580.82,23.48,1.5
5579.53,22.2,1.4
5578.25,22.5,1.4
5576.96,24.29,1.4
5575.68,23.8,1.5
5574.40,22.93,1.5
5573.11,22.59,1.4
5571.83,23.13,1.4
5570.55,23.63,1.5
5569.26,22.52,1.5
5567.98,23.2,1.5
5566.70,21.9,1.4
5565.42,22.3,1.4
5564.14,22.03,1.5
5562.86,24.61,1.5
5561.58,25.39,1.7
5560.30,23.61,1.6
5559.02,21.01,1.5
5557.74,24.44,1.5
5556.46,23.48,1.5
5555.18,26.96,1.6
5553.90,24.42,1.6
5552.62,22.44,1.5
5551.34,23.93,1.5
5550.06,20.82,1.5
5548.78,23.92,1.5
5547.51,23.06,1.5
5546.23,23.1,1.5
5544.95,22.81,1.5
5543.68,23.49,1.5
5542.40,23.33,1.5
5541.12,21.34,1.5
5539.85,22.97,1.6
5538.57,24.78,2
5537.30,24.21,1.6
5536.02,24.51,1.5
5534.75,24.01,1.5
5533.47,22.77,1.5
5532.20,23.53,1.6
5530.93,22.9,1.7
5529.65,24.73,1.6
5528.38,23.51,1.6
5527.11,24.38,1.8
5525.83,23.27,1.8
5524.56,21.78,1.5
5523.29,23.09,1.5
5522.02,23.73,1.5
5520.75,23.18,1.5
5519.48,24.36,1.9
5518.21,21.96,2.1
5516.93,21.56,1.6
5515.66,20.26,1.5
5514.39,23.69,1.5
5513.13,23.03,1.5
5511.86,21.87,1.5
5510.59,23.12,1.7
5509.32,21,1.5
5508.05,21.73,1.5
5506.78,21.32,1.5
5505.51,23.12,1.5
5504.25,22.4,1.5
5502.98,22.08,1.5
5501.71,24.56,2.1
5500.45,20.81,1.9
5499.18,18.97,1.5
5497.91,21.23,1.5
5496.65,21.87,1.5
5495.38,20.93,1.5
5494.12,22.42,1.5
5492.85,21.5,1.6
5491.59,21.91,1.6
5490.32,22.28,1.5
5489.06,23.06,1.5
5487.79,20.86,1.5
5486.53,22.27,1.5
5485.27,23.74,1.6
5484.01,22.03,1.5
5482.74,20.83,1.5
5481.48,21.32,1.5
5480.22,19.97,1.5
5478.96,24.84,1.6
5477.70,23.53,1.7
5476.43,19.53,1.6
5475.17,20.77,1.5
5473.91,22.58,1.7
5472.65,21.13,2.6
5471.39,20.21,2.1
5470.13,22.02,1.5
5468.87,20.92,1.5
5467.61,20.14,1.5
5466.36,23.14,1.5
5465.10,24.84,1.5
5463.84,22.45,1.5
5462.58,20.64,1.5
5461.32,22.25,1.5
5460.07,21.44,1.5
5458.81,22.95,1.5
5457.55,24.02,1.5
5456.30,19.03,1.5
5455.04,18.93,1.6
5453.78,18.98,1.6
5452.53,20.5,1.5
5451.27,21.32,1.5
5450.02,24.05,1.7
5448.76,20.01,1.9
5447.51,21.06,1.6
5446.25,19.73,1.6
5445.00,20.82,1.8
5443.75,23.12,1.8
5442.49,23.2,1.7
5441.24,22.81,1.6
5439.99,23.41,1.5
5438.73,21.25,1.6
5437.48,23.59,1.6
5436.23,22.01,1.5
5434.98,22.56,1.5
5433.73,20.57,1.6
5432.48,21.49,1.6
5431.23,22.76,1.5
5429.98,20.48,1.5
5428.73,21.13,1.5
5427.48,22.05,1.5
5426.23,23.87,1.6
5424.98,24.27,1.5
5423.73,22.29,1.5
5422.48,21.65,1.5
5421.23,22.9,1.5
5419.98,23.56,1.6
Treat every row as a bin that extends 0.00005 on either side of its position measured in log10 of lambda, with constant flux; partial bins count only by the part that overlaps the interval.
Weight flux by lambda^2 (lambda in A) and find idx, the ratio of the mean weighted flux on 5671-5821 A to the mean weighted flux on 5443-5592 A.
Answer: 1.2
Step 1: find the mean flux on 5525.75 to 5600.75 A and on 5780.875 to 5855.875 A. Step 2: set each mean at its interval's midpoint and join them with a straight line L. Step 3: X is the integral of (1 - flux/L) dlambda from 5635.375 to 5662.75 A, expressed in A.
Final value 1.1 A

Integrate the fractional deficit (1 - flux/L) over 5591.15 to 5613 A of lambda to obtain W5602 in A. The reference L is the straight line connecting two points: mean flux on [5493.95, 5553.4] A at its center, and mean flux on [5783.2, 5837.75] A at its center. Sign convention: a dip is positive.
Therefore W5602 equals 0.9 A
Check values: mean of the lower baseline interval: 22.7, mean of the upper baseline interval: 24.8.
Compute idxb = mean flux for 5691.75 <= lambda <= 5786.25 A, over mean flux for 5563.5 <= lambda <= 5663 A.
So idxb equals 1.1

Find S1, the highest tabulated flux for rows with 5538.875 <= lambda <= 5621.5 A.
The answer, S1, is 26.96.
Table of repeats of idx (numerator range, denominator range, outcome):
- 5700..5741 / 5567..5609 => 1.11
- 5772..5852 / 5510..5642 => 1.16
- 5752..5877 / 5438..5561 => 1.21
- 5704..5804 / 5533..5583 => 1.10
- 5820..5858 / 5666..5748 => 1.10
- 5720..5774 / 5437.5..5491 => 1.23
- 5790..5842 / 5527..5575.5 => 1.18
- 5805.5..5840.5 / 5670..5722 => 1.14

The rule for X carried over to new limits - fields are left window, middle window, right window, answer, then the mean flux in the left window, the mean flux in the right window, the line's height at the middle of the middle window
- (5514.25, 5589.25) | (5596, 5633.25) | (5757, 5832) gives 1.1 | 23.2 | 24.4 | 23.5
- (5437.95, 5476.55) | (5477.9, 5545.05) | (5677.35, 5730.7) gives -1.8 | 21.6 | 23.4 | 22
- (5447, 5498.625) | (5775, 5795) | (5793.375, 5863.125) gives 1.3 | 21.6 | 24.7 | 24.4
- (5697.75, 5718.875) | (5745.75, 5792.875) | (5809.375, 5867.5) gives 0.9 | 23.4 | 24.6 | 24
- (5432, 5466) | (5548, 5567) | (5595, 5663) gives -0.9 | 21.8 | 22.7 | 22.3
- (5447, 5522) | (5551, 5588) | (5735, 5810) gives -1.1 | 21.8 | 24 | 22.5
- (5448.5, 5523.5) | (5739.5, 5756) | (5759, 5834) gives -0.3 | 21.9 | 24.4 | 24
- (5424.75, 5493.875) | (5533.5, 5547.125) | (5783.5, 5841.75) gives -0.6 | 21.8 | 24.8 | 22.5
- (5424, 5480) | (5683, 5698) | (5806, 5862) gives 0.3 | 21.8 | 24.7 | 23.6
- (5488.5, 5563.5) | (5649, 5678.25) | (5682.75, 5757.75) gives 0.7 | 22.9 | 23.9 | 23.6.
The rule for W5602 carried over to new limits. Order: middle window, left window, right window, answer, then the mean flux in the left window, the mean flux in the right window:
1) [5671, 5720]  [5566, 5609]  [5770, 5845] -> 0.4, 22.6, 24.5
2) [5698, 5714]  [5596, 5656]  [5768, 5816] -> 0.2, 22.8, 23.9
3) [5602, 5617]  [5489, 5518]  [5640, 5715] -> 0.4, 21.9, 23.1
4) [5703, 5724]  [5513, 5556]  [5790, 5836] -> 0.7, 23.3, 25.2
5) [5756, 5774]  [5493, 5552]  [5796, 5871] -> 0.2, 22.7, 24.6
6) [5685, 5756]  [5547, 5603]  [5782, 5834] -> 0.6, 22.9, 24.8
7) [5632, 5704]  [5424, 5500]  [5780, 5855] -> 1.2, 21.8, 24.6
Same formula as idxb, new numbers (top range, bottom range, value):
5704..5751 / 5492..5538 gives 1.06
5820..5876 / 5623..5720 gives 1.06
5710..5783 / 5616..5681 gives 1.05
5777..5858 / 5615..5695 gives 1.06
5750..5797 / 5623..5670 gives 1.03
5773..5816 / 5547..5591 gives 1.04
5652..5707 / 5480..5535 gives 1.03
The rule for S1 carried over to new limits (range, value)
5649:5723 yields 27.34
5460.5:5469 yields 24.84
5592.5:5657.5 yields 25.45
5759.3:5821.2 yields 28.79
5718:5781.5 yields 28.06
